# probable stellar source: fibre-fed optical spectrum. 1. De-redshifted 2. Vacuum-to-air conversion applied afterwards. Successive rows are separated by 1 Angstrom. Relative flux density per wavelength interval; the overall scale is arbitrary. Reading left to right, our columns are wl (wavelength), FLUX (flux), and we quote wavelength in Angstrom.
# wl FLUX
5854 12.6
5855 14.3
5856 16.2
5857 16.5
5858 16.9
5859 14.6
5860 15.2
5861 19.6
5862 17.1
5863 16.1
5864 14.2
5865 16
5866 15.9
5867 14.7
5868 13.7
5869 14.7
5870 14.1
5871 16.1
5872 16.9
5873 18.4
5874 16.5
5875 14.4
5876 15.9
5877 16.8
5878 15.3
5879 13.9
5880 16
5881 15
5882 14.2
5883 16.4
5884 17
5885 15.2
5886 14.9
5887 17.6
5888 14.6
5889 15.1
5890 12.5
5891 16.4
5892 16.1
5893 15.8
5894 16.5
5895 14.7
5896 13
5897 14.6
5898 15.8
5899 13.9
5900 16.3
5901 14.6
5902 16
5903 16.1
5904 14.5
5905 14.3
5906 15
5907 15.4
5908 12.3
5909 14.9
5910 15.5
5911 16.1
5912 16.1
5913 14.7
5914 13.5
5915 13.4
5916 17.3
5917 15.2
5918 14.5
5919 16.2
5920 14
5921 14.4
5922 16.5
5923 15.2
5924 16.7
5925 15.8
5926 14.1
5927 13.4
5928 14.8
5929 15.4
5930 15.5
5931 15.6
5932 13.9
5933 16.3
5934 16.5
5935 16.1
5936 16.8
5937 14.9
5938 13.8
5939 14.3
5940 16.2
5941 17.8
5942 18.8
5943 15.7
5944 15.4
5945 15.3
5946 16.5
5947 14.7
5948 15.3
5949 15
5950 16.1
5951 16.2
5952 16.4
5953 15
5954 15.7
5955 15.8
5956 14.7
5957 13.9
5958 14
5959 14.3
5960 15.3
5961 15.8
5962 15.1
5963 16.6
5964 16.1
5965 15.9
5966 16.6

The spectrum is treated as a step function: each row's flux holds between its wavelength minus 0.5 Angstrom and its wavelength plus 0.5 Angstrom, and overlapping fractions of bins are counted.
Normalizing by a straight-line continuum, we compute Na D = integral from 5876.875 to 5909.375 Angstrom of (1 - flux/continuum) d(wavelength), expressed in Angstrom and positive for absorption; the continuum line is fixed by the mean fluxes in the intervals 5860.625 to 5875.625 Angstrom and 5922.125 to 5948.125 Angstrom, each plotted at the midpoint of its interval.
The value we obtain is 1.2 Angstrom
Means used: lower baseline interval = 15.9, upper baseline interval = 15.6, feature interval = 15.2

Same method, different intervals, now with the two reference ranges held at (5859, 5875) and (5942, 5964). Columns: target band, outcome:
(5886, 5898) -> 0.4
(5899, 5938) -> 1.1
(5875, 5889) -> 0.2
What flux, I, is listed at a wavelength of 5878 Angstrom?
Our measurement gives 15.3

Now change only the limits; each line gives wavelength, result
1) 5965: 15.9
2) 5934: 16.5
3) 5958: 14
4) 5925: 15.8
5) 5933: 16.3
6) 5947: 14.7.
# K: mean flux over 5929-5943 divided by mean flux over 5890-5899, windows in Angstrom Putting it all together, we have 1.0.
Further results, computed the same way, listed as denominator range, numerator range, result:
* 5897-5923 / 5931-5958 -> 1.04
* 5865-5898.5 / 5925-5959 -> 1.00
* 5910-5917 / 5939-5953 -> 1.05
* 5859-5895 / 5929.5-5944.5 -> 1.01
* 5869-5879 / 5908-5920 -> 0.95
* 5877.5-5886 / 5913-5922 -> 0.97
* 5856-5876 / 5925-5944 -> 0.98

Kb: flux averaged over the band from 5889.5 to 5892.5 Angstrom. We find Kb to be 15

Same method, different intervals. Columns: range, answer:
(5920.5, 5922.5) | 15.4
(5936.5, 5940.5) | 14.8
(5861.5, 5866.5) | 15.9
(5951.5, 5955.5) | 15.7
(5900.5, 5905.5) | 15.1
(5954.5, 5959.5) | 14.5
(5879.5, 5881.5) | 15.5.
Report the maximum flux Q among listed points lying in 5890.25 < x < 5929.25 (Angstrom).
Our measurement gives 17.3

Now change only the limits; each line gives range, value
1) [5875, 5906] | 17.6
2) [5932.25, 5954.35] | 18.8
